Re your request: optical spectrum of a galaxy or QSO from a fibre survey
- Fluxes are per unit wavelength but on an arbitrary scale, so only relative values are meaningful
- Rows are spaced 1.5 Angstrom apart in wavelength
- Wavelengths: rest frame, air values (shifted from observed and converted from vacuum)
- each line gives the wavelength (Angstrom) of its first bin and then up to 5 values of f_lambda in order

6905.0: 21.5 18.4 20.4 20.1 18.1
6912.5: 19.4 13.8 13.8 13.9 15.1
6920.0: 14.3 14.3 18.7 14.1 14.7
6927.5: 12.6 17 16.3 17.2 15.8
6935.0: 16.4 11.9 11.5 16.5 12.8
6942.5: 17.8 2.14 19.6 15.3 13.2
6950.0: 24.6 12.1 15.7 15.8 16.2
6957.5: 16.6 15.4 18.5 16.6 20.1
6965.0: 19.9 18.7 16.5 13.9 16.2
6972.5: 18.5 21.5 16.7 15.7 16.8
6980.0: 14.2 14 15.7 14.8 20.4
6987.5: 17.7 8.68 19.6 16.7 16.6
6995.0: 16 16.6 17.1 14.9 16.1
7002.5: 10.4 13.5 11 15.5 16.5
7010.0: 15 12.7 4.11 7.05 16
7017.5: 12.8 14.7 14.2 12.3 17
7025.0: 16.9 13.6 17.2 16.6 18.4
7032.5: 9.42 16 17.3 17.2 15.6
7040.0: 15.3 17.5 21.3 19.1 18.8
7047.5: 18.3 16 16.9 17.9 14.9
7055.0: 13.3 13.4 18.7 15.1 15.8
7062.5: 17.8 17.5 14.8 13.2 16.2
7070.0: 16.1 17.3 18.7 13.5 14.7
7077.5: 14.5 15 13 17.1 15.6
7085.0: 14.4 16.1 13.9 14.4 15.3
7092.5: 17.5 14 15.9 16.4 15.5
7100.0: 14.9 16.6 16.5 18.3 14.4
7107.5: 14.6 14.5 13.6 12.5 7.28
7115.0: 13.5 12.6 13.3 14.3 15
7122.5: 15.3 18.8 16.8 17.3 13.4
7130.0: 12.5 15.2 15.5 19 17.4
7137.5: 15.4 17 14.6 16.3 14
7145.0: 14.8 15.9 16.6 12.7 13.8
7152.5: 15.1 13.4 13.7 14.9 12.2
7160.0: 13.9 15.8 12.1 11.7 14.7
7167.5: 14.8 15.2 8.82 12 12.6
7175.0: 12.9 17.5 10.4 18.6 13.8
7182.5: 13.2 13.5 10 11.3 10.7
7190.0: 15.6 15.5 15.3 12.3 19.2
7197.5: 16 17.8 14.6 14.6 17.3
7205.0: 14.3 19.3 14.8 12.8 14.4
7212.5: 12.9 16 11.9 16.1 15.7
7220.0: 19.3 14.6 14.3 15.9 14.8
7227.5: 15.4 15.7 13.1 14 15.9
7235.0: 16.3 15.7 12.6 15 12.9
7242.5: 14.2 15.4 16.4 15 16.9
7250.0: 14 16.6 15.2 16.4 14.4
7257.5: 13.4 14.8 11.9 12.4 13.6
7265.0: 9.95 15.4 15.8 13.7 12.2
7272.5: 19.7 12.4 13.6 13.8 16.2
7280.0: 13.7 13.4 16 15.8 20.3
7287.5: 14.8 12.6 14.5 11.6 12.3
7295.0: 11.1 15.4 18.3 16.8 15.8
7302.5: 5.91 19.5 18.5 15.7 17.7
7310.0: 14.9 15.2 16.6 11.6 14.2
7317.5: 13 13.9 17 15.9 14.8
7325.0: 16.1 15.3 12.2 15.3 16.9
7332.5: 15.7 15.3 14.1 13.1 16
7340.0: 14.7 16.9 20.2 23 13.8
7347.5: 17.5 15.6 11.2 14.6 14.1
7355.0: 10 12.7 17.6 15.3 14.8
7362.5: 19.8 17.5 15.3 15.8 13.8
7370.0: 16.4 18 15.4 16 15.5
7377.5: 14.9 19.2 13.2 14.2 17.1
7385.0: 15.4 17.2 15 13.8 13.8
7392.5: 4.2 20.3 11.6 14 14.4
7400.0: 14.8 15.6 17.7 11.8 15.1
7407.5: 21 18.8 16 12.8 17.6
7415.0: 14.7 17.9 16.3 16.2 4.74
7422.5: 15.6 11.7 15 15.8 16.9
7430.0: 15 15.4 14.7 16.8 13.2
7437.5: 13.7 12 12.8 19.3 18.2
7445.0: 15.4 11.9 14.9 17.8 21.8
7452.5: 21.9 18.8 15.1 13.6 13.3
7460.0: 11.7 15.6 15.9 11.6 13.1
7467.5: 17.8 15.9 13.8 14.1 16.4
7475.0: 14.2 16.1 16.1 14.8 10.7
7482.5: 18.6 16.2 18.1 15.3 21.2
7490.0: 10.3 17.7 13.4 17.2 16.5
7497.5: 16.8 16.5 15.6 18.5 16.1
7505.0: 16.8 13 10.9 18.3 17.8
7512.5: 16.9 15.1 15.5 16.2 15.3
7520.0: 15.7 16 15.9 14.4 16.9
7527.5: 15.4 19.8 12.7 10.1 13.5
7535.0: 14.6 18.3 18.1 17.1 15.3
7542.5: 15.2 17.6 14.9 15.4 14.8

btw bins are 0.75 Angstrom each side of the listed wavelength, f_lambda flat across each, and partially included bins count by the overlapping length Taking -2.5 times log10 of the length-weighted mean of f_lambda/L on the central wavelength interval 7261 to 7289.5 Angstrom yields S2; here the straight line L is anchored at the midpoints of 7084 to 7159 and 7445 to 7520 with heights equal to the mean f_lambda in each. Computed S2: 0.06 mag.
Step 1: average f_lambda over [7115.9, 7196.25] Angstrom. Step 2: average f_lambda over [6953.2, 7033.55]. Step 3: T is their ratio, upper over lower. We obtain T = 0.9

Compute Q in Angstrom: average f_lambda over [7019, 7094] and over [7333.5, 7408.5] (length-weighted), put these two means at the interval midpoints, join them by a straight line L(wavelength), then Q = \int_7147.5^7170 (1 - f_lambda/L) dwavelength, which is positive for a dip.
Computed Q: 2.5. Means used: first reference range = 15.9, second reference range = 15.4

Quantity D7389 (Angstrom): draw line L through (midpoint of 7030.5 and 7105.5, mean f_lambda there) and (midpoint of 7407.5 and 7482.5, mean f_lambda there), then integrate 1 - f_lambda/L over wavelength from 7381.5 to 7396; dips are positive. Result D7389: 1.0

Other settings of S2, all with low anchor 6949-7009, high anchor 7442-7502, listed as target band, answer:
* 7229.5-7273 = 0.10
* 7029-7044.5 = -0.02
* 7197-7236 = 0.05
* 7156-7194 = 0.19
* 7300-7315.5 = 0.06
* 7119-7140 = 0.01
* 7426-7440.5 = 0.08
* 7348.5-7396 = 0.06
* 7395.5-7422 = 0.05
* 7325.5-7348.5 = 0.00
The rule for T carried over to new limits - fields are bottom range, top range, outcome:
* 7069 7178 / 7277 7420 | 1.04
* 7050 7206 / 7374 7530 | 1.04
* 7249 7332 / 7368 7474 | 1.04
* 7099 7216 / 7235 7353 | 1.03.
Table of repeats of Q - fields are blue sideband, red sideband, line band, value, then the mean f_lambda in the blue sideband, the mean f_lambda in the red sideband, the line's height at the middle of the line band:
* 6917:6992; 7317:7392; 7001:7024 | 4.22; 15.9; 15.4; 15.8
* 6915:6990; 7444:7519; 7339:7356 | 0.19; 15.7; 15.7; 15.7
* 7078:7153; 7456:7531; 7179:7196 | 1.53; 15.1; 15.5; 15.2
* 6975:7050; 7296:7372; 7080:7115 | 1.11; 15.3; 15.5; 15.4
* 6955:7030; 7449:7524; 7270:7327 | 2.90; 15.5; 15.8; 15.7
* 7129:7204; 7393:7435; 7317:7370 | -1.51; 14.4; 15.2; 15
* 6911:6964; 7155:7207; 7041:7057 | -2.41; 15.4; 14.2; 14.8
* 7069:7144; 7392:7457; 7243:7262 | 0.43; 15.2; 15.4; 15.3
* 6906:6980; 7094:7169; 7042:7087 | -2.70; 16.1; 14.8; 15.3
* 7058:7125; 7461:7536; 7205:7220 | 0.19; 15.2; 15.5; 15.3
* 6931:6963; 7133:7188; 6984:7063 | -2.49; 15.4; 14.2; 14.9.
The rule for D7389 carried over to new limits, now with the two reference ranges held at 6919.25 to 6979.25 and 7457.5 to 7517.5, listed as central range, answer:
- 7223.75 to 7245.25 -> 1.21 Angstrom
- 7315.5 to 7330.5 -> 0.78 Angstrom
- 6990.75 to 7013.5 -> 2.14 Angstrom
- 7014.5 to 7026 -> 1.15 Angstrom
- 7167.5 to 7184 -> 2.30 Angstrom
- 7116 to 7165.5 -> 2.88 Angstrom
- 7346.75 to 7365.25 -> 0.63 Angstrom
